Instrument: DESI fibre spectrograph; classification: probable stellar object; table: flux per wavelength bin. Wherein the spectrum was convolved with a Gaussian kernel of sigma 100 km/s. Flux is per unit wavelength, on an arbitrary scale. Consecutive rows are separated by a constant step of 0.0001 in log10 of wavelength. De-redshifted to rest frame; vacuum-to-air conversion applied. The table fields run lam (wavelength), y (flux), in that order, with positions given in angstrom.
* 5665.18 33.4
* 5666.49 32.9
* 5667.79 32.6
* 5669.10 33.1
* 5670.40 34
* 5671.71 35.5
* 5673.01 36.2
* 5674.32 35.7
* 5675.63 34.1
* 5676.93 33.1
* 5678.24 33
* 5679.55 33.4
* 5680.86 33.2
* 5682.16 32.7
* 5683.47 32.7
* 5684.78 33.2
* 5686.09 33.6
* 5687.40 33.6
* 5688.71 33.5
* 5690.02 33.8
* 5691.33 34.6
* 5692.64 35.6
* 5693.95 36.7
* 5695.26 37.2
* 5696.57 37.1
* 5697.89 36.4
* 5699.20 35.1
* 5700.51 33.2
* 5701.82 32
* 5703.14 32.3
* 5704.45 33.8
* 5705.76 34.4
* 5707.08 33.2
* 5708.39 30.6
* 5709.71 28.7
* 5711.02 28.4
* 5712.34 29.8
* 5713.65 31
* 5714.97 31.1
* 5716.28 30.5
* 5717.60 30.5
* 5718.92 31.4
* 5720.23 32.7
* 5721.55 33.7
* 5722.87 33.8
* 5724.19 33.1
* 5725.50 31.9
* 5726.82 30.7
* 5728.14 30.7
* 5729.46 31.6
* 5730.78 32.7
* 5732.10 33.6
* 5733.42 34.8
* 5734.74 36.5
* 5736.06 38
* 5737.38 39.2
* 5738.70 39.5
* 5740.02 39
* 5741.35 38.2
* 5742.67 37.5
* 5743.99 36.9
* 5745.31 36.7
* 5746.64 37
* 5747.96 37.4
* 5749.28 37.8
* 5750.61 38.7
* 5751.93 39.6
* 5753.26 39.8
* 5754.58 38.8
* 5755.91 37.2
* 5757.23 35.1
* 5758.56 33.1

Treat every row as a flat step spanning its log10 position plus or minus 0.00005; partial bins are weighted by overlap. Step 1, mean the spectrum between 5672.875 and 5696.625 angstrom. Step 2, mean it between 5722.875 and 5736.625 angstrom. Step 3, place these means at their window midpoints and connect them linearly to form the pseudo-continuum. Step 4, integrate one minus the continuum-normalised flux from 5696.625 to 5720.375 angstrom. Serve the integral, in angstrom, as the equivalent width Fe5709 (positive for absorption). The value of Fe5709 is 1.2 angstrom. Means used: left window 34.3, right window 33.4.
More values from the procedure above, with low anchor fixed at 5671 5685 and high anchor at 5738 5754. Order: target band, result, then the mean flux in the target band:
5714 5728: 1.8 angstrom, 31.9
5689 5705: 0.1 angstrom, 34.8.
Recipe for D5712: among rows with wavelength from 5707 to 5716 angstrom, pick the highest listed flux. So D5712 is 33.2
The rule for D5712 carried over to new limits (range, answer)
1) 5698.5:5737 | 38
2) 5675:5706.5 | 37.2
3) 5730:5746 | 39.5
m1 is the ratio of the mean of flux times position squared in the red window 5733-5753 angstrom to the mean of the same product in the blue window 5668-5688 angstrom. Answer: 1.15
